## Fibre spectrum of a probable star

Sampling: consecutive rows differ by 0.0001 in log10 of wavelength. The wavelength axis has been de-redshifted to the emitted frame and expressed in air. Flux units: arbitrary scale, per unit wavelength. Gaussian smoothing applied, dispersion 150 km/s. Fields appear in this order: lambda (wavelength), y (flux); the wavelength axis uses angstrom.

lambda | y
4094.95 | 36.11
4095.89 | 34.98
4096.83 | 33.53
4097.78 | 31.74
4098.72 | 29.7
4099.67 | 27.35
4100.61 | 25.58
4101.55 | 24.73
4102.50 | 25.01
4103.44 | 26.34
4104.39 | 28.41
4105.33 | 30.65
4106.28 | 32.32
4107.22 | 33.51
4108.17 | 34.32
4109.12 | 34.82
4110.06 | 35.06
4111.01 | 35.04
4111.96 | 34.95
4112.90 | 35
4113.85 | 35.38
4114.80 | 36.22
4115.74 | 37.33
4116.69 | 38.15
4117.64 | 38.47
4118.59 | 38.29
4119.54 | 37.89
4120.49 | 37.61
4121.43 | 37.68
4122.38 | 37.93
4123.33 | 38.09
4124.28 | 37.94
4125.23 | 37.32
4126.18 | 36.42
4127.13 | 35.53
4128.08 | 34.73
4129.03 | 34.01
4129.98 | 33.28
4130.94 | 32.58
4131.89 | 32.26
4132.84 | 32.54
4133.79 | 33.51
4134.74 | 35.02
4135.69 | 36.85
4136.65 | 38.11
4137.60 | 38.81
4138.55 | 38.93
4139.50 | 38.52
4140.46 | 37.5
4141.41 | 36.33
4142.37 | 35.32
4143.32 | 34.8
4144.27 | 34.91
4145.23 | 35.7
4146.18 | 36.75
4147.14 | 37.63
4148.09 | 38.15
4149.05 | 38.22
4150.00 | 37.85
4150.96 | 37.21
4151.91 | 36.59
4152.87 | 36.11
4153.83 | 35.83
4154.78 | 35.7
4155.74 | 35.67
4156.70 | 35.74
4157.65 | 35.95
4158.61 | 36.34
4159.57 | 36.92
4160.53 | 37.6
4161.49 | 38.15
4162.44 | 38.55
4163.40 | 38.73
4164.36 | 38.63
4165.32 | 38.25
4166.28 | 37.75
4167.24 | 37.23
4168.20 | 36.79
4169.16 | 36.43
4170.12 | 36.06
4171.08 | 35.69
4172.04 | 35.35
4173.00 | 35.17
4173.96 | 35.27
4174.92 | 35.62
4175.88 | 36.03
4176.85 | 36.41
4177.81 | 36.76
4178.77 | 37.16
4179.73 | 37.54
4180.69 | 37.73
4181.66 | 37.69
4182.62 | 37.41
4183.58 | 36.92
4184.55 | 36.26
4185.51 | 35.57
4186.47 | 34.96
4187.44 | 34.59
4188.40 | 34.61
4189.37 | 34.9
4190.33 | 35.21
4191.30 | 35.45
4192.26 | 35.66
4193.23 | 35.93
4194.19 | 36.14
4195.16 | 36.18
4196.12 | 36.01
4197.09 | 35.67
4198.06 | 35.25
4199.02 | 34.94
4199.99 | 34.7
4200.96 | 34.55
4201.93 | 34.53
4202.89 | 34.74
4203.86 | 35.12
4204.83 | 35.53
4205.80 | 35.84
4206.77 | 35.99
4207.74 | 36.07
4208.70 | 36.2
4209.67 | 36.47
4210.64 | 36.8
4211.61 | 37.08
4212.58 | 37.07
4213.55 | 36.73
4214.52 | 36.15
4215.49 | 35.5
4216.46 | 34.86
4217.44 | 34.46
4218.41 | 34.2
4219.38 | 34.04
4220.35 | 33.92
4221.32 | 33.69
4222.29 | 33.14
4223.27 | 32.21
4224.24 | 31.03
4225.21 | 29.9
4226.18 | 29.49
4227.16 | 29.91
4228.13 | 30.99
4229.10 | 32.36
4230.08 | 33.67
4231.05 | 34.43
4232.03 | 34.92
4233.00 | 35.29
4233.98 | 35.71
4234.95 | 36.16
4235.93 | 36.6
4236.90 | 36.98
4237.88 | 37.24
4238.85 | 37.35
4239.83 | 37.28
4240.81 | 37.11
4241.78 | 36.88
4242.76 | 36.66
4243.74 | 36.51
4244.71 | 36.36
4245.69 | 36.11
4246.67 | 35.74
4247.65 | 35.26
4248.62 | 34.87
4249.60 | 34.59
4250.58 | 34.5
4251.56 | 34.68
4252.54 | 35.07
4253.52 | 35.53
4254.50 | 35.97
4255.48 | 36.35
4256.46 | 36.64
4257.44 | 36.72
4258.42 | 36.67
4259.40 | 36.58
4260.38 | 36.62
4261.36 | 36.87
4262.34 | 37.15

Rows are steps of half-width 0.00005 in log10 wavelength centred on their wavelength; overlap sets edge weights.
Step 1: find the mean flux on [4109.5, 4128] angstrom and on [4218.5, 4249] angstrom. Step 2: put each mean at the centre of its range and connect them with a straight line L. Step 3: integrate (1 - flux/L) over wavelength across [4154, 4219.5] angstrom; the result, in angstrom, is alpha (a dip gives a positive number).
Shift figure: -1.14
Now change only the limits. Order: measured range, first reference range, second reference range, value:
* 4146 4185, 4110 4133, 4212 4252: -1.5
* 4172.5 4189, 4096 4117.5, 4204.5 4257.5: -1.1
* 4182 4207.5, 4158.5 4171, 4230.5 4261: 1.0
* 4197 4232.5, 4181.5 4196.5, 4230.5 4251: 1.5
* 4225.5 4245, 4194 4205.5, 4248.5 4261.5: 0.3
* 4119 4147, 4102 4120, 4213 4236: -1.8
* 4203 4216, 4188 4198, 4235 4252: -0.1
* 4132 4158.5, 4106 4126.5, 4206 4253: -0.3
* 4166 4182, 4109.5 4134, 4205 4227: -0.6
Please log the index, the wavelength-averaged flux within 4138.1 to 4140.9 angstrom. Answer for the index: 38.3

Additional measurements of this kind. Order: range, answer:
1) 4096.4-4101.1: 29.5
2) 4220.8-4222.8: 33.4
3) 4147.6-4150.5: 38.1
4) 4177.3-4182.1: 37.4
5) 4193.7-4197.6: 36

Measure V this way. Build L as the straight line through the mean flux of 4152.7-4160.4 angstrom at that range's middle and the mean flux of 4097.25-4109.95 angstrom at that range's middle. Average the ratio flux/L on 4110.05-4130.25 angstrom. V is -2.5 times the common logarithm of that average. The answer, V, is -0.15 mag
